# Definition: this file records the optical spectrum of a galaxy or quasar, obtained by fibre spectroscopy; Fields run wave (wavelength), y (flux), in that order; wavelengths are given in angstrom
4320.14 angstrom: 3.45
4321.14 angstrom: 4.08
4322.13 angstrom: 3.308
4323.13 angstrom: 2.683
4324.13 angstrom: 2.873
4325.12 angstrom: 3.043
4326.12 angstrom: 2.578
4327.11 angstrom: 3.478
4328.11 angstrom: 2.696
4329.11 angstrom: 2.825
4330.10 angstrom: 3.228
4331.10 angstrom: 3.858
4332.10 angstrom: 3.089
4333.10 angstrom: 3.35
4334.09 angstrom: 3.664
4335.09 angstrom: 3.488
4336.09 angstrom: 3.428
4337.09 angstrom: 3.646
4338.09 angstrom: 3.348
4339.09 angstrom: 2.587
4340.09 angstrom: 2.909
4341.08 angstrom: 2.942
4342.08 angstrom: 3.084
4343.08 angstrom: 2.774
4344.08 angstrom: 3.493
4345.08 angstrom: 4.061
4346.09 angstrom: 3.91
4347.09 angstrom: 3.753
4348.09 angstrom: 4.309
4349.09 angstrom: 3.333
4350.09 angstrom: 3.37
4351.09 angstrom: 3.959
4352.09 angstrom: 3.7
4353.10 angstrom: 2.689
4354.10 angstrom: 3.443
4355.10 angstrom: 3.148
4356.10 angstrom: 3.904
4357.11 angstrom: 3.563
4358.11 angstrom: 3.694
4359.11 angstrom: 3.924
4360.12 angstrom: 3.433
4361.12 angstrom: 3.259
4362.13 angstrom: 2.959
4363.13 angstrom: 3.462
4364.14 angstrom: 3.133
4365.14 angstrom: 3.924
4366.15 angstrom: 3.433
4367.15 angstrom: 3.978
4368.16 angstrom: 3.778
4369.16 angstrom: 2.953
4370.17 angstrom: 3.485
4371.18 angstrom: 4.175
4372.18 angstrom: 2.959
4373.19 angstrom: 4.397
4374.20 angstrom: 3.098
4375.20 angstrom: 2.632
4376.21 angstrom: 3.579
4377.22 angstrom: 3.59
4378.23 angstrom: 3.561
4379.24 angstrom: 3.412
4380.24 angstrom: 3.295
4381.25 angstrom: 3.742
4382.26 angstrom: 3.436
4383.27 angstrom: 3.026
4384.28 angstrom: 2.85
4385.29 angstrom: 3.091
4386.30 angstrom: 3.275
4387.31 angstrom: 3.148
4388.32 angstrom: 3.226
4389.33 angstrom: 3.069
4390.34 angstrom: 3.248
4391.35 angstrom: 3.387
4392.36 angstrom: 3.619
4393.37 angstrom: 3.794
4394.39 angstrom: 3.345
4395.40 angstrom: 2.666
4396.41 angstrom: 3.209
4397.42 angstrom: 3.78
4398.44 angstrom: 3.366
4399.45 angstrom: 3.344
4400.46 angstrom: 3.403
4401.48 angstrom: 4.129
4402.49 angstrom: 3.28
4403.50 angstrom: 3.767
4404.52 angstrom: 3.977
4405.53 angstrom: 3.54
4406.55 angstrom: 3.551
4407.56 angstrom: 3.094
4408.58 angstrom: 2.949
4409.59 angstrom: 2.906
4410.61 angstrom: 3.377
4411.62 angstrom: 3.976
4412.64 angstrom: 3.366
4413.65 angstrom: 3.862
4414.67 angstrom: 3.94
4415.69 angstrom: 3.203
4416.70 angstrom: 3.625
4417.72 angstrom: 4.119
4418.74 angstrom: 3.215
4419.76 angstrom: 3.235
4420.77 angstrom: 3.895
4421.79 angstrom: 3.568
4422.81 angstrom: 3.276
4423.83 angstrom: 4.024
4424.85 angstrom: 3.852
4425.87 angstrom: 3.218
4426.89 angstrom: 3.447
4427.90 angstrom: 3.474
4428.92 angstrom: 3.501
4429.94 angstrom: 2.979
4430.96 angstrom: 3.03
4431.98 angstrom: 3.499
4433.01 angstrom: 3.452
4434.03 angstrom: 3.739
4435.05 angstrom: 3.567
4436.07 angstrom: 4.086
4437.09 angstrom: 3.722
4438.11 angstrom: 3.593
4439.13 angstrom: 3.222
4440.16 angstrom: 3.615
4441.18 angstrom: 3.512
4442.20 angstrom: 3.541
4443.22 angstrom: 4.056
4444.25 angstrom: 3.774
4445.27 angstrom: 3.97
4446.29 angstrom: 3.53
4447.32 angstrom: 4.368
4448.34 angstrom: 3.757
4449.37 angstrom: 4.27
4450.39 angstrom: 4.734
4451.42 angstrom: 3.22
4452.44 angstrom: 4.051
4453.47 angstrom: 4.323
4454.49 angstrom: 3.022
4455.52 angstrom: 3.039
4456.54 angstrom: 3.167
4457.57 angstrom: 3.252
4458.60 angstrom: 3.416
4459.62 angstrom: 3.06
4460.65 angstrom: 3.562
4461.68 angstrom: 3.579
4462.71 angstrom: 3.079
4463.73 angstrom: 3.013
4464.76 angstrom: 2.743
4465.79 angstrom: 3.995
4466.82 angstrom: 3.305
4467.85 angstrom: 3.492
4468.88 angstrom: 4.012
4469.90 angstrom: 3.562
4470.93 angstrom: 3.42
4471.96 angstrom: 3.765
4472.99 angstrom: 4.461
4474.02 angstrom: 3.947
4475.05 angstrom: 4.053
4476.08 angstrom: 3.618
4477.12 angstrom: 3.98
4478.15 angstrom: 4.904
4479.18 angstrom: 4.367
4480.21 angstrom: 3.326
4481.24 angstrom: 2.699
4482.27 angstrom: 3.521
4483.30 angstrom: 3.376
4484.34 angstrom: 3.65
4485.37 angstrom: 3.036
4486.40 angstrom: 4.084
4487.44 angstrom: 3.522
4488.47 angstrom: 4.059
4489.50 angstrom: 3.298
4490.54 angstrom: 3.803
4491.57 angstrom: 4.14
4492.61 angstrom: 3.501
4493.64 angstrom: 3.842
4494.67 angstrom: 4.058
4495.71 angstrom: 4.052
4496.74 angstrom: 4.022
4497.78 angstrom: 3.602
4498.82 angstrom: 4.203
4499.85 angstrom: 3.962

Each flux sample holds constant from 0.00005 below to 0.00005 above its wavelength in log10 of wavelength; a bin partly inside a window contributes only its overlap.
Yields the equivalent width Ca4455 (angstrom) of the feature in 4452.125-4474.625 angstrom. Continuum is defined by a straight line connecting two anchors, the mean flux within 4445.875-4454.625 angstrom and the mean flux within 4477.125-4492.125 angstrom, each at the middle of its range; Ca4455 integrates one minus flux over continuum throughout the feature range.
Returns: 2.1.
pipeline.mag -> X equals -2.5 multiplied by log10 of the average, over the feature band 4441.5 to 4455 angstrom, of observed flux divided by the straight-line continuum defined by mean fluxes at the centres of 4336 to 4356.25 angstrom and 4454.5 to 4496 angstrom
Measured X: -0.09 mag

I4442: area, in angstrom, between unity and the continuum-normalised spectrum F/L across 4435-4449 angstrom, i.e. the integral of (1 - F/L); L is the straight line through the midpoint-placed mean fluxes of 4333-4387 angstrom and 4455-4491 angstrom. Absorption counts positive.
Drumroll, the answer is -0.8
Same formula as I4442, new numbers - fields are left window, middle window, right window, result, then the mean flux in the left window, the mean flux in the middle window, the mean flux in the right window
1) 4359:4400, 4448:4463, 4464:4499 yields 0.30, 3.39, 3.57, 3.74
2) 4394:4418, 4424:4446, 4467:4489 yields 0.13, 3.49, 3.57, 3.75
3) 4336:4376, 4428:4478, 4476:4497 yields 0.70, 3.45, 3.63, 3.75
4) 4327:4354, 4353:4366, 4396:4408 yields -0.10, 3.37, 3.45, 3.54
